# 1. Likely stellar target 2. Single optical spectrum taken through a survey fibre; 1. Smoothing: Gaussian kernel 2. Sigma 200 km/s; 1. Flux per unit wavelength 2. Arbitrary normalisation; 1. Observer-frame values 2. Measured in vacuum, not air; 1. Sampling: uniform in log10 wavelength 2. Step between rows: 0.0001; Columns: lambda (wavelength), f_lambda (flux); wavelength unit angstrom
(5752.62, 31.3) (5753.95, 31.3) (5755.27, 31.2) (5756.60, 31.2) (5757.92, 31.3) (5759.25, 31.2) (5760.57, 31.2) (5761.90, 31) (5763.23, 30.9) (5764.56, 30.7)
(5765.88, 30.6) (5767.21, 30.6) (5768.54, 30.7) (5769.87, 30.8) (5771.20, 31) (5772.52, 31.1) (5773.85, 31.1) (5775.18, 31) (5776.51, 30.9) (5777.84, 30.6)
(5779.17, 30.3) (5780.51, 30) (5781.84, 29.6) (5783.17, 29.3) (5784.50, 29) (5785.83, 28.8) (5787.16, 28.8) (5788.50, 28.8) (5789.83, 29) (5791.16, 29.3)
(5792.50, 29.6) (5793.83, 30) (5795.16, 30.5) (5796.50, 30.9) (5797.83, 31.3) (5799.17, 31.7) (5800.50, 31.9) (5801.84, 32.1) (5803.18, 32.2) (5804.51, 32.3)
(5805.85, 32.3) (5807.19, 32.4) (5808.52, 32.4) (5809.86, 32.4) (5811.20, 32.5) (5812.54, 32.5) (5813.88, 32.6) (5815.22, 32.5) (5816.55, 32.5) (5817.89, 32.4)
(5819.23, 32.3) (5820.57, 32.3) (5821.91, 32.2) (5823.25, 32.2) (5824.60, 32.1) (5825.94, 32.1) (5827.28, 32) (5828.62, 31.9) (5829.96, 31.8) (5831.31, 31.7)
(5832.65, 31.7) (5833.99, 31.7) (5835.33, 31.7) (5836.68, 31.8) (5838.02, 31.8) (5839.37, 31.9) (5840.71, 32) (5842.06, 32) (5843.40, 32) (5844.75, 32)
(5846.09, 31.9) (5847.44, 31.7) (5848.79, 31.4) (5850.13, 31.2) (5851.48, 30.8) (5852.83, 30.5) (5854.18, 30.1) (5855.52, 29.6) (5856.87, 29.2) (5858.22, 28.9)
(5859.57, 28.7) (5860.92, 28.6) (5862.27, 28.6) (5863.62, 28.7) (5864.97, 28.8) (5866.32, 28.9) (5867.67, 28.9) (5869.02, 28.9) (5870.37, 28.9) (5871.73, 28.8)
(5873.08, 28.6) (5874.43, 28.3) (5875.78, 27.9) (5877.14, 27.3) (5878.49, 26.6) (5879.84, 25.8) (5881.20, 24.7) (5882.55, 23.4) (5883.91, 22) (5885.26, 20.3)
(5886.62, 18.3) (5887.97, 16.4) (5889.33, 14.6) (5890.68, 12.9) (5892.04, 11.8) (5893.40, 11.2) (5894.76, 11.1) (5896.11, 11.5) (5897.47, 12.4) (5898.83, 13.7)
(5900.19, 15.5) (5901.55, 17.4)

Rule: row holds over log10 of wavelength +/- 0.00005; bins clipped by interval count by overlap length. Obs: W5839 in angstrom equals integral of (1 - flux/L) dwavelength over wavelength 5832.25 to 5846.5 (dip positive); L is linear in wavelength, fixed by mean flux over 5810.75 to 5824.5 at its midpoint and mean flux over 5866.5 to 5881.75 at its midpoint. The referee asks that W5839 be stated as -0.6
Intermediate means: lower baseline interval 32.4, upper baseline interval 27.8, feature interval 31.9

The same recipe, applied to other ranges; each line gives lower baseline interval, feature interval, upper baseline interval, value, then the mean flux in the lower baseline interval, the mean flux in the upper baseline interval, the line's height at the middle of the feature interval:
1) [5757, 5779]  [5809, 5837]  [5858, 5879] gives -2.4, 30.9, 28.5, 29.6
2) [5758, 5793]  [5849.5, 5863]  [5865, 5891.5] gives -2.1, 30.2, 24.3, 25.6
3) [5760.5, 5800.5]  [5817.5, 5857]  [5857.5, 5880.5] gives -3.5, 30.3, 28.3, 29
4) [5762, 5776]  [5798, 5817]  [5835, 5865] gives -0.9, 30.9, 30.6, 30.7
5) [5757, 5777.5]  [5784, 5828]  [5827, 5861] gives -0.5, 30.9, 31.1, 31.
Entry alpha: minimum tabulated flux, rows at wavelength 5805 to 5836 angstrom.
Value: 31.7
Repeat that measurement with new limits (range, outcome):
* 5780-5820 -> 28.8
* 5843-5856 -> 29.6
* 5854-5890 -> 14.6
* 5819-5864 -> 28.6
